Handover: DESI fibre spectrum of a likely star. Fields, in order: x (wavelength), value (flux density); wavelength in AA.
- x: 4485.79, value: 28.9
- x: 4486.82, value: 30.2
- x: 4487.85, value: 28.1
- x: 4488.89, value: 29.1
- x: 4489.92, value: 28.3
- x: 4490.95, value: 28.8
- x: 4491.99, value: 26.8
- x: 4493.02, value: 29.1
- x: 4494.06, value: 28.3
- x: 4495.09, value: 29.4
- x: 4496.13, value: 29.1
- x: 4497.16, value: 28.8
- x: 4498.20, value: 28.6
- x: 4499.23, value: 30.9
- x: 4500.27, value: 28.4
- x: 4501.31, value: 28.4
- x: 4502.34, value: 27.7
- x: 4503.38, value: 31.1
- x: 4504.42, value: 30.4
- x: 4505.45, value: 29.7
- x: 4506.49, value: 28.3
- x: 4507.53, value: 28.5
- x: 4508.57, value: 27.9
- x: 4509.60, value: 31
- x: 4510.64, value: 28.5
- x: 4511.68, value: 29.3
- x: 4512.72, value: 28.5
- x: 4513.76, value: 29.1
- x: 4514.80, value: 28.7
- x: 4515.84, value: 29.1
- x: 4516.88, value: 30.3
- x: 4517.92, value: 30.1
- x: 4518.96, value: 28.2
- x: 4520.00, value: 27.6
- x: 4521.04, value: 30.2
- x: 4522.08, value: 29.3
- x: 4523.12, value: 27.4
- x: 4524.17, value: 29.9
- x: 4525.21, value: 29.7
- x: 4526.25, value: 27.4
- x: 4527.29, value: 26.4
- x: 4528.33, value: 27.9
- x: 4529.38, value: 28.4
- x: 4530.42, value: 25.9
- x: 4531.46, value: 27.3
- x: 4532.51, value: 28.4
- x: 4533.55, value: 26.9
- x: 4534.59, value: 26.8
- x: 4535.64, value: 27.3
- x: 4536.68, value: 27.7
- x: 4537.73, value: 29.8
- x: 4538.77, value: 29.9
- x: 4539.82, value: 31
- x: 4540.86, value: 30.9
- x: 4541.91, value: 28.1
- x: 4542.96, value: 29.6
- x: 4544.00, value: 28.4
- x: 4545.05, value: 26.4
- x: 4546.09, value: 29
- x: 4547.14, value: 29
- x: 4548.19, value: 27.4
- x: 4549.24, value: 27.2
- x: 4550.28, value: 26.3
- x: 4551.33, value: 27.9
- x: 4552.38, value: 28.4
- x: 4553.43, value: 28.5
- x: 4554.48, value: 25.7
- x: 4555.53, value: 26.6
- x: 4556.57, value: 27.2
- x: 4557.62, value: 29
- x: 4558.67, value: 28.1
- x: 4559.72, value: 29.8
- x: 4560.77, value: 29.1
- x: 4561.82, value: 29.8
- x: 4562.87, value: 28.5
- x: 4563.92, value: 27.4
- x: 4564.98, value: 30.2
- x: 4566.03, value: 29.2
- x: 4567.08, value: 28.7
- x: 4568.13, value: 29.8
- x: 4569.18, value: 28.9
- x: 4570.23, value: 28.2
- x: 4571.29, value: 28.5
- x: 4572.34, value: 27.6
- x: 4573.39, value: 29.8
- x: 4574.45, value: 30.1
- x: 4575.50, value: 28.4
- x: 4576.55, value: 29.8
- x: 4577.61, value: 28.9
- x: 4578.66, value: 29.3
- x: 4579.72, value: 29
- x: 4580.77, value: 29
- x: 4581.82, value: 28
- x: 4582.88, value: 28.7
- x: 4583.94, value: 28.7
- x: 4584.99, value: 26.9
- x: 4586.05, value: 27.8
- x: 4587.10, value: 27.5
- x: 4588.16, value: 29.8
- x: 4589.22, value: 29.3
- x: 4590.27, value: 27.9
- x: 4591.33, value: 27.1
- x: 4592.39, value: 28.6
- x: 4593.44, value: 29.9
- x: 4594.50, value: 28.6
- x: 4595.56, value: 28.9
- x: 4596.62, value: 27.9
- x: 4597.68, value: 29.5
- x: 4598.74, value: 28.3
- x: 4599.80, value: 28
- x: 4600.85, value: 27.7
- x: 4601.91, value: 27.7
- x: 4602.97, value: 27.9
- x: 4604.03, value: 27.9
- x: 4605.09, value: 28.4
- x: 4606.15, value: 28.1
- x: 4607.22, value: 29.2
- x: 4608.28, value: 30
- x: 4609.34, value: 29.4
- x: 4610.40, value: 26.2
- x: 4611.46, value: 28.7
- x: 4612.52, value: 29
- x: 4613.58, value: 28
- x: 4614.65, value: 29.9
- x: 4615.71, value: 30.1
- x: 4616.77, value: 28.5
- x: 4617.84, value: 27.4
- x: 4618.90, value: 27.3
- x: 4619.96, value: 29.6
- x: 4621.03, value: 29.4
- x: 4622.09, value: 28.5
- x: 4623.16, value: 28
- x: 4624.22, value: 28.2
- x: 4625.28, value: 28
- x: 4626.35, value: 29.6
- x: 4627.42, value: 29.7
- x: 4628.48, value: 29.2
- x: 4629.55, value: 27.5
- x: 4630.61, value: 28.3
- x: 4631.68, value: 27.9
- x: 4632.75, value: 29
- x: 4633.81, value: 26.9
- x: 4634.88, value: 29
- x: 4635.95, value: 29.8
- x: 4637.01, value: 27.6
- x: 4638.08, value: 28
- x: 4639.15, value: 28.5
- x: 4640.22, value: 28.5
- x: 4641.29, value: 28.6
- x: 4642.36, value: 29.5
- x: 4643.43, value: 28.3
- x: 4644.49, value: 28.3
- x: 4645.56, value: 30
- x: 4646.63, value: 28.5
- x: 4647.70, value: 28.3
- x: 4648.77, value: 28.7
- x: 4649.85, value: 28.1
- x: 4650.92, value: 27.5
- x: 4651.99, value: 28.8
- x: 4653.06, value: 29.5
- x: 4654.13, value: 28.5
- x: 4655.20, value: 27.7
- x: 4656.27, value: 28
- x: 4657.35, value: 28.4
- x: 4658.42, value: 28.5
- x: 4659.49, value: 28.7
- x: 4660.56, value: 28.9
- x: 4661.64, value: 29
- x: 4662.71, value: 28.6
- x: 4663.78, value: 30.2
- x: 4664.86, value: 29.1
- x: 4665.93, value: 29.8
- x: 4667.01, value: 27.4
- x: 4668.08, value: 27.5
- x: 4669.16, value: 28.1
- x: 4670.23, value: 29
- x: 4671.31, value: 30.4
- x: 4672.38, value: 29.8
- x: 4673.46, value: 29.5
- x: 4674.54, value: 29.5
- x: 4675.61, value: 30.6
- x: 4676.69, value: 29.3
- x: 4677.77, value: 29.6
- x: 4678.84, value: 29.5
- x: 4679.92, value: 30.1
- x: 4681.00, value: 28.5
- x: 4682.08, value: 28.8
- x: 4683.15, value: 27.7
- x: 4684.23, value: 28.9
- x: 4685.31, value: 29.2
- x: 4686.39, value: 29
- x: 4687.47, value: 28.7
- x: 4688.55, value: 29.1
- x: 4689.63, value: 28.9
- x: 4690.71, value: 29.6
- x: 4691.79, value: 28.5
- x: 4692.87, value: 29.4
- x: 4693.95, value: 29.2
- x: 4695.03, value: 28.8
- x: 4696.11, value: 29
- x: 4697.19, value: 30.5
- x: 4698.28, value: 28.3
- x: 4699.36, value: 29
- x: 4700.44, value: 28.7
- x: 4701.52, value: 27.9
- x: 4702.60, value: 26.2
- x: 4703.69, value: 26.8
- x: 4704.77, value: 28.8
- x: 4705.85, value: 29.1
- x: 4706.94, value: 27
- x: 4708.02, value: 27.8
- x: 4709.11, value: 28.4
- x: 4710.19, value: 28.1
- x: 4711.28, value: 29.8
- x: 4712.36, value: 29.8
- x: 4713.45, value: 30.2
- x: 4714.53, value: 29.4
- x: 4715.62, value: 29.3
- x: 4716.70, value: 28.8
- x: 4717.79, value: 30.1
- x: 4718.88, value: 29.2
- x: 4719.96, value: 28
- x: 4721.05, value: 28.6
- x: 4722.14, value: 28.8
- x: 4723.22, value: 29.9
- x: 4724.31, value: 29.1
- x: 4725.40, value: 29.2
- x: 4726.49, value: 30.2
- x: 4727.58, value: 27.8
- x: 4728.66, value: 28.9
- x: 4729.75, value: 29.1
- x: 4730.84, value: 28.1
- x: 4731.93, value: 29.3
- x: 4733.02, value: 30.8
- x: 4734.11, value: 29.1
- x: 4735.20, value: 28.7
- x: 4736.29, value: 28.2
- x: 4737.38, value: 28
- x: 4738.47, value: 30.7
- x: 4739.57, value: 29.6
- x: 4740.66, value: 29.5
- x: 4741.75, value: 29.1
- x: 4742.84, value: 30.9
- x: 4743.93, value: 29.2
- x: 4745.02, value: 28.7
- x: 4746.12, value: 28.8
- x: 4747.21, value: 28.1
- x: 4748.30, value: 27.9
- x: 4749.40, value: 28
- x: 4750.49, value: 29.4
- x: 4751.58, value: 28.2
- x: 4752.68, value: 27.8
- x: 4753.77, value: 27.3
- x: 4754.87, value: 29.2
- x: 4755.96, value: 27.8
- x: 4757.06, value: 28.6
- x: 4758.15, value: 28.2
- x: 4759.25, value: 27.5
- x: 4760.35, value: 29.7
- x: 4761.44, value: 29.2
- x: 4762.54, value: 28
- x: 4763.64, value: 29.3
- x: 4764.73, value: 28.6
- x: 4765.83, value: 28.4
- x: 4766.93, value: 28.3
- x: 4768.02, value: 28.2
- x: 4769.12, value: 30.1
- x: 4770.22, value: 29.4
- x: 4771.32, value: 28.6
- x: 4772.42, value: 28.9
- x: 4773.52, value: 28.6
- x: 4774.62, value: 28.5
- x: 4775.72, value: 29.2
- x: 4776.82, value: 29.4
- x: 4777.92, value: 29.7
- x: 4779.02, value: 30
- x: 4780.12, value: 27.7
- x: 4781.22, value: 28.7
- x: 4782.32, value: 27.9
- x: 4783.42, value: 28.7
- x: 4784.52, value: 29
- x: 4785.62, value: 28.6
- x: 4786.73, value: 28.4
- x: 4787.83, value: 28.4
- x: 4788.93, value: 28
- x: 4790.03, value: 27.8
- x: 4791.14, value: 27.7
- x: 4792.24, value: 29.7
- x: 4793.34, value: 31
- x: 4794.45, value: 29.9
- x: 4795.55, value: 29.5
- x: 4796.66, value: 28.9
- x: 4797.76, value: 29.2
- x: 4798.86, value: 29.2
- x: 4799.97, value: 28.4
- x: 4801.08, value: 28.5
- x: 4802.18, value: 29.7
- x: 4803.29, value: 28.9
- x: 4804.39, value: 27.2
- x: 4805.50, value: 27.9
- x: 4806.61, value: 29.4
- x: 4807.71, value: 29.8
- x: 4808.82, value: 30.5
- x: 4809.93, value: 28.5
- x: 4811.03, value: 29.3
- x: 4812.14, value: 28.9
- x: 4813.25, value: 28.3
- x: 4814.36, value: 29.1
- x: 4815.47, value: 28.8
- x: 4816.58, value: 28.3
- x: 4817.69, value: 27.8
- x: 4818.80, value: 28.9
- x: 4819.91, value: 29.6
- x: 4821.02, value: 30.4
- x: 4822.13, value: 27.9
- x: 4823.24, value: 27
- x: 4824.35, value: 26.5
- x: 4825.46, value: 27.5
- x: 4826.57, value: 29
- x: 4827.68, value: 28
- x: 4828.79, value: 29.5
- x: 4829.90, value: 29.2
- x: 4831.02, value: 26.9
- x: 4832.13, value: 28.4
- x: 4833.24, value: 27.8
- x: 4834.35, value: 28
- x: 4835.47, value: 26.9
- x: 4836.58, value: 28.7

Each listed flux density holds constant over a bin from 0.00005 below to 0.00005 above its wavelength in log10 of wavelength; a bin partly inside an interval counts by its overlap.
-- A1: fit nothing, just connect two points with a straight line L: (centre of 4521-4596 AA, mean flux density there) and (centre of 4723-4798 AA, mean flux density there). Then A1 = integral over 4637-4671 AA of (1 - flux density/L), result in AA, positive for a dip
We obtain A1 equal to 0.1 AA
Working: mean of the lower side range 28.4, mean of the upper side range 28.9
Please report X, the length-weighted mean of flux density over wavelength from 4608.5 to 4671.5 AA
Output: 28.6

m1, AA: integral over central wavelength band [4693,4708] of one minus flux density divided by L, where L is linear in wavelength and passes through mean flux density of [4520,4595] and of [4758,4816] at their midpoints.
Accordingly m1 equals 0.2 AA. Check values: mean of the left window 28.4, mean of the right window 28.9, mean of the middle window 28.4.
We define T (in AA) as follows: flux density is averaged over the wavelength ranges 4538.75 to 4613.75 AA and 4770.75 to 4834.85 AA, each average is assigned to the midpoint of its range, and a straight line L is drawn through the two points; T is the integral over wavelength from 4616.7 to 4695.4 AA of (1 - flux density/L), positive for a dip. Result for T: -0.49 AA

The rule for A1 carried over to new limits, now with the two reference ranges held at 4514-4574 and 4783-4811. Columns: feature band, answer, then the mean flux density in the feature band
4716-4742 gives -0.29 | 29.1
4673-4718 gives -0.31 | 28.9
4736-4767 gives 0.14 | 28.7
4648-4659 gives 0.11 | 28.4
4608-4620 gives -0.02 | 28.6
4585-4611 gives 0.16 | 28.4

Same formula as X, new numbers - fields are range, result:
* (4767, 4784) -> 28.9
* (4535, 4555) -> 28.3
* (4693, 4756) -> 28.8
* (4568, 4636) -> 28.6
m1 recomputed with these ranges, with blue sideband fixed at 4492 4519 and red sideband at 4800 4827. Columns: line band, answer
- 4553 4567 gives 0.3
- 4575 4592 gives 0.3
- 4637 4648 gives 0.1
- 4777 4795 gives -0.1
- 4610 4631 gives 0.3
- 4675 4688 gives -0.1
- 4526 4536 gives 0.6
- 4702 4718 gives 0.1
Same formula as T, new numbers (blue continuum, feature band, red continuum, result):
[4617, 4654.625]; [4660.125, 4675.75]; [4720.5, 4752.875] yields -0.2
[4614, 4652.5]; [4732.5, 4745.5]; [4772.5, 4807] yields -0.3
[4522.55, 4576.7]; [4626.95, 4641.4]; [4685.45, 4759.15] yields 0.1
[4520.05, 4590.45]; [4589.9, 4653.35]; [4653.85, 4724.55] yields 0.3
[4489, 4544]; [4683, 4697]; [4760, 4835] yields -0.1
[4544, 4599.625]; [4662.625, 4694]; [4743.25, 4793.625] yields -0.6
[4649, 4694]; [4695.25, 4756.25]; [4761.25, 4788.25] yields 0.0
